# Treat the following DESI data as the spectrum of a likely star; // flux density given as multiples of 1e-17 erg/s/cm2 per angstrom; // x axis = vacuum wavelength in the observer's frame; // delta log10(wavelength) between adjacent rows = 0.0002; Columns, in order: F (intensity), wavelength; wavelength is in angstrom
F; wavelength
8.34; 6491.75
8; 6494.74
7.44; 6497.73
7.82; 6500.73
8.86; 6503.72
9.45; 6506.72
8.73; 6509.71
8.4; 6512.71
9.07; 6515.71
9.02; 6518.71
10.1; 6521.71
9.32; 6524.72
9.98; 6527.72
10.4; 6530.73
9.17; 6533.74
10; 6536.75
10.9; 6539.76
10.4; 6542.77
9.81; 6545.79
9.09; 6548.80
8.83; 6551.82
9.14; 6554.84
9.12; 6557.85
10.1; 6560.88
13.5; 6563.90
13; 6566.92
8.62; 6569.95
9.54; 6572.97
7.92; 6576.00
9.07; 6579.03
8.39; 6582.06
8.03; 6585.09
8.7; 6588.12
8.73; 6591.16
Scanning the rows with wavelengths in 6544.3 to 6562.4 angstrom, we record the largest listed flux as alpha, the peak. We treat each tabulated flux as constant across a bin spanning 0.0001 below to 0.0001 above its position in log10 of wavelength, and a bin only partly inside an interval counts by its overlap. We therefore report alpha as 10.1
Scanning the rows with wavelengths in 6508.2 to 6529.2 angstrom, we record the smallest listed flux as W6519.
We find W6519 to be 8.4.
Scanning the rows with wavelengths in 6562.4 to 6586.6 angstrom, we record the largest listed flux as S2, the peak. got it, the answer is 13.5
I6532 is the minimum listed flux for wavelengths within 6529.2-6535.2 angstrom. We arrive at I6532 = 9.17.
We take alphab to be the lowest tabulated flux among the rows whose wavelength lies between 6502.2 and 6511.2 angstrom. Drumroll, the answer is 8.73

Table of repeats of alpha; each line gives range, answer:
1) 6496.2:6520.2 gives 9.45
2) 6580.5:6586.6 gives 8.39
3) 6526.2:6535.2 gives 10.4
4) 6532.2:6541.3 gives 10.9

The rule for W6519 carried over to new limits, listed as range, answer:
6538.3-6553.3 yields 8.83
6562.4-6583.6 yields 7.92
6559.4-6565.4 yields 10.1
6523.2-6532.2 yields 9.32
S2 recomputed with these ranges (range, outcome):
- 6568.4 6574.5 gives 9.54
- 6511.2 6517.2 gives 9.07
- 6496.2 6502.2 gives 7.82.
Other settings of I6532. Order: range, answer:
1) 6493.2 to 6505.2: 7.44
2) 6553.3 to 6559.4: 9.12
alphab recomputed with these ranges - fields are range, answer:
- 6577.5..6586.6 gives 8.03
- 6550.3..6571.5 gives 8.62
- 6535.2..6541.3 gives 10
